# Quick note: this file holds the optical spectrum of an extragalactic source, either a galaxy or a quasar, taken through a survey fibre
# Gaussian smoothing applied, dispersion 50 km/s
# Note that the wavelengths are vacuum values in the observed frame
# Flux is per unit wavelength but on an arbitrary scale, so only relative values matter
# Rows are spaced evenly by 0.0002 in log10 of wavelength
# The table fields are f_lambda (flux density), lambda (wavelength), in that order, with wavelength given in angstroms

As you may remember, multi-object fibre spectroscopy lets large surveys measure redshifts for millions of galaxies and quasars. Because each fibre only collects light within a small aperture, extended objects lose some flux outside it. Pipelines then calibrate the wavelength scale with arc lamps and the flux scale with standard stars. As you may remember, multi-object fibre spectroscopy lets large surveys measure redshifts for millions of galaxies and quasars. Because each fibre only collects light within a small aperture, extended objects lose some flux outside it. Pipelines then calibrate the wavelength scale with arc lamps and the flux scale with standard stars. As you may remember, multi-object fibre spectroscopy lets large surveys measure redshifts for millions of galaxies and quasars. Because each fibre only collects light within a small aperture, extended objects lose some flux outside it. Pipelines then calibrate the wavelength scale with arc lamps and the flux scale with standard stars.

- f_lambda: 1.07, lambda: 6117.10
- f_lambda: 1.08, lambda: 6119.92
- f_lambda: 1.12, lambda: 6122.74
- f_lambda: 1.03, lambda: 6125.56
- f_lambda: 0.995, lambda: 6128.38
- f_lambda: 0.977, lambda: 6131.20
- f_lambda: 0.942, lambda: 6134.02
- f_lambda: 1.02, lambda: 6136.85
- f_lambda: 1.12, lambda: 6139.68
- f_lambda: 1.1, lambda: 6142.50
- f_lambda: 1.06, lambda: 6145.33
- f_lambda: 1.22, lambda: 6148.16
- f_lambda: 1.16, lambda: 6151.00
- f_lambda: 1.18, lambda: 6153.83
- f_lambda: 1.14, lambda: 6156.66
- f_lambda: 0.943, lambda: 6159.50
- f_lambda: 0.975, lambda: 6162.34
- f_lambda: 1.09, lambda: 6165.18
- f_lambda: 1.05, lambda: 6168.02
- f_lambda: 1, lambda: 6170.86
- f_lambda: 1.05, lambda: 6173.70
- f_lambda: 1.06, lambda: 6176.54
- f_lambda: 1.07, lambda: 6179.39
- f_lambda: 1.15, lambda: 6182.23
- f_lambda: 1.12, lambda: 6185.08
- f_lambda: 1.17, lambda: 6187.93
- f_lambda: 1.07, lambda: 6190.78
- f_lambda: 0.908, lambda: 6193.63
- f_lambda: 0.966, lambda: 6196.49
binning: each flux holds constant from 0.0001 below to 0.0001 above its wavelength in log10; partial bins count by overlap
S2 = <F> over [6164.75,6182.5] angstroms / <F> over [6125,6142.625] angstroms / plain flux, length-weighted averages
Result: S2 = 1.04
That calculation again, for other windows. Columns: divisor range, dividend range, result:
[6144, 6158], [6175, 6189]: 0.96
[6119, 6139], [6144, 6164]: 1.07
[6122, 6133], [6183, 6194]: 1.06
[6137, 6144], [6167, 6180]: 0.95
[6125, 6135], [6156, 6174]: 1.05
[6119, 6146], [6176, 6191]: 1.07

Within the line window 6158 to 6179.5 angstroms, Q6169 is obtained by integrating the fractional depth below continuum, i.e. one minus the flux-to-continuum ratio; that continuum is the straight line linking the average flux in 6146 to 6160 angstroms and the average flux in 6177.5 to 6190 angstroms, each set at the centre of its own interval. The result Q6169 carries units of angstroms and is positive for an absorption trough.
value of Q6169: 1.9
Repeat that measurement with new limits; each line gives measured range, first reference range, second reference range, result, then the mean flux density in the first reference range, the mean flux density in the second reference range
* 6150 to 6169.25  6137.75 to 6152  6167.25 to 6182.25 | 0.3 angstroms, 1.13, 1.06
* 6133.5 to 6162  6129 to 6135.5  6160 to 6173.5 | -2.8 angstroms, 0.965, 1.02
